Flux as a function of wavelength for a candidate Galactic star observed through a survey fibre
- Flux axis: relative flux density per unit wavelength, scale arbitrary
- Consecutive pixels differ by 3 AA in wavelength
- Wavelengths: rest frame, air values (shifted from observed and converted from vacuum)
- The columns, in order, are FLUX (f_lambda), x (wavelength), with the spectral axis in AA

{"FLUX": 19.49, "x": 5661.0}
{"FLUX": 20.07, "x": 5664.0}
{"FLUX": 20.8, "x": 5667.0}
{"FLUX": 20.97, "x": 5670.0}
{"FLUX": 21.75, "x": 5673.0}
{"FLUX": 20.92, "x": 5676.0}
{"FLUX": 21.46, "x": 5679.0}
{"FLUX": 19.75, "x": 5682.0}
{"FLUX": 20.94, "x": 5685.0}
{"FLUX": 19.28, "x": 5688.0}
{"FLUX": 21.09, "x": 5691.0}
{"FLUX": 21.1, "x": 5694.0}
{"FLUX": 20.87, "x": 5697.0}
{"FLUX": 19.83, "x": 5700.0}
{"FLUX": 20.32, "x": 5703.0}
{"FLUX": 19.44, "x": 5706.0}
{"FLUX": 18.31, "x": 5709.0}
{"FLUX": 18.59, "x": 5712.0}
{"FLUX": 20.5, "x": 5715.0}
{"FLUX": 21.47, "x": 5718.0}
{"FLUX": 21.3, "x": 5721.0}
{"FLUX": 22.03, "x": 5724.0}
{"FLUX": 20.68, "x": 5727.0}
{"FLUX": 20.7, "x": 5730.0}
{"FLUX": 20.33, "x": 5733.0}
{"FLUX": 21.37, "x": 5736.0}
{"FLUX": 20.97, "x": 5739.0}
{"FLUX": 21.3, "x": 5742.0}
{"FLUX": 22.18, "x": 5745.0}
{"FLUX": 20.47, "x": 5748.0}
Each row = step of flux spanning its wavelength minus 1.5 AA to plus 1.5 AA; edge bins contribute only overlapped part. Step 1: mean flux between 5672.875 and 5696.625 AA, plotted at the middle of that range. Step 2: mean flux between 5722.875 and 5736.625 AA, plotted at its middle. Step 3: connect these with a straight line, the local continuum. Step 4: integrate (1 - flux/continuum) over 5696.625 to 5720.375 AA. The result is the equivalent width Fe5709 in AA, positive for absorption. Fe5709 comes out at 1.1 AA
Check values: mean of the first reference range 20.7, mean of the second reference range 21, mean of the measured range 19.9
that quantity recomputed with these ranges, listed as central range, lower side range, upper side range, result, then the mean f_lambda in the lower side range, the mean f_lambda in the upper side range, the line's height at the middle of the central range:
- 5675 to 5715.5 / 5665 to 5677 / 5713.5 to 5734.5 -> 1.7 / 21.1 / 21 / 21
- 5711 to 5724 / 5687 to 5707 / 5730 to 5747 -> 0.0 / 20.3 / 21.2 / 20.7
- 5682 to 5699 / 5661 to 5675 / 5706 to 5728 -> 0.0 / 20.7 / 20.3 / 20.6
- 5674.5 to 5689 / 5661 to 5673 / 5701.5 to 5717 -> -0.2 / 20.6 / 19.5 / 20.2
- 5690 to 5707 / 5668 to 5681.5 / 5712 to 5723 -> 0.4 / 21.1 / 20.8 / 20.9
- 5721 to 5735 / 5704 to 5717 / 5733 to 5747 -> -0.3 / 19.3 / 21.3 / 20.5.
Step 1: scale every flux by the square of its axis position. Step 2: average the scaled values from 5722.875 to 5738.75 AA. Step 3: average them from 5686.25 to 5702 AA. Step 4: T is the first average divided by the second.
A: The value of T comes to 1.04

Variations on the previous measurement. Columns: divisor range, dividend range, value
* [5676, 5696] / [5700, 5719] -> 0.96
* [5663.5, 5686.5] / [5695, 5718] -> 0.96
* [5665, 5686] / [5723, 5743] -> 1.03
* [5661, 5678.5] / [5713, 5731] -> 1.03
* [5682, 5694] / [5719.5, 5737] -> 1.05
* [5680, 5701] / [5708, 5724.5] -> 1.00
